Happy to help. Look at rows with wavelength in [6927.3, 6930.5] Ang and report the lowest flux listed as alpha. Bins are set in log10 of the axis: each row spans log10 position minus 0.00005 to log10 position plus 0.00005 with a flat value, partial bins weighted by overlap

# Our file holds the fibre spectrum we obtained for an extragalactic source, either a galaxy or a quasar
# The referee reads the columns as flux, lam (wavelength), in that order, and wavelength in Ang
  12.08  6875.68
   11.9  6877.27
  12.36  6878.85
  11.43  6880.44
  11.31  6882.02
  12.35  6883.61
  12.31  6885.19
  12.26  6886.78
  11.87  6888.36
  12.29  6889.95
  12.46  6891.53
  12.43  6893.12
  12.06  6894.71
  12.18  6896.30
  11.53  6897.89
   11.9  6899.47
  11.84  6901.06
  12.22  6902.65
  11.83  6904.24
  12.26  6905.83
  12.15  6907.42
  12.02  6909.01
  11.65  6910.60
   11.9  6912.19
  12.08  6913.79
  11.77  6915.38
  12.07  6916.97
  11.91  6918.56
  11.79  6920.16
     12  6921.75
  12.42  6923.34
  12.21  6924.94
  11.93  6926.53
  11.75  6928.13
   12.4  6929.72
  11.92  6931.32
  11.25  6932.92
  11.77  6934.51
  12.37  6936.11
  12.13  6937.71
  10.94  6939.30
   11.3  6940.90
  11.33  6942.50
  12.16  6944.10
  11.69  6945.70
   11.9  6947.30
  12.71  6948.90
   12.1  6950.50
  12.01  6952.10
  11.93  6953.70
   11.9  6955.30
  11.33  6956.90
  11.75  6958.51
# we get 11.75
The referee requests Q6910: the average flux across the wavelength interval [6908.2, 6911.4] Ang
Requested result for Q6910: 11.8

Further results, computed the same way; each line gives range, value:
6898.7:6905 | 11.9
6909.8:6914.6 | 11.9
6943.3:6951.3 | 12.1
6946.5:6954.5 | 12.1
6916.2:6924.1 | 12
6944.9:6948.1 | 11.8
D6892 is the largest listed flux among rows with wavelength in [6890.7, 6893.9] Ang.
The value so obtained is 12.46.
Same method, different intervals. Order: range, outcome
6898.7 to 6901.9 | 11.9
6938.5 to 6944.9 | 12.16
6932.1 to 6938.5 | 12.37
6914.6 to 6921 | 12.07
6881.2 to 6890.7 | 12.35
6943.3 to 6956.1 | 12.71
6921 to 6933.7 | 12.42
